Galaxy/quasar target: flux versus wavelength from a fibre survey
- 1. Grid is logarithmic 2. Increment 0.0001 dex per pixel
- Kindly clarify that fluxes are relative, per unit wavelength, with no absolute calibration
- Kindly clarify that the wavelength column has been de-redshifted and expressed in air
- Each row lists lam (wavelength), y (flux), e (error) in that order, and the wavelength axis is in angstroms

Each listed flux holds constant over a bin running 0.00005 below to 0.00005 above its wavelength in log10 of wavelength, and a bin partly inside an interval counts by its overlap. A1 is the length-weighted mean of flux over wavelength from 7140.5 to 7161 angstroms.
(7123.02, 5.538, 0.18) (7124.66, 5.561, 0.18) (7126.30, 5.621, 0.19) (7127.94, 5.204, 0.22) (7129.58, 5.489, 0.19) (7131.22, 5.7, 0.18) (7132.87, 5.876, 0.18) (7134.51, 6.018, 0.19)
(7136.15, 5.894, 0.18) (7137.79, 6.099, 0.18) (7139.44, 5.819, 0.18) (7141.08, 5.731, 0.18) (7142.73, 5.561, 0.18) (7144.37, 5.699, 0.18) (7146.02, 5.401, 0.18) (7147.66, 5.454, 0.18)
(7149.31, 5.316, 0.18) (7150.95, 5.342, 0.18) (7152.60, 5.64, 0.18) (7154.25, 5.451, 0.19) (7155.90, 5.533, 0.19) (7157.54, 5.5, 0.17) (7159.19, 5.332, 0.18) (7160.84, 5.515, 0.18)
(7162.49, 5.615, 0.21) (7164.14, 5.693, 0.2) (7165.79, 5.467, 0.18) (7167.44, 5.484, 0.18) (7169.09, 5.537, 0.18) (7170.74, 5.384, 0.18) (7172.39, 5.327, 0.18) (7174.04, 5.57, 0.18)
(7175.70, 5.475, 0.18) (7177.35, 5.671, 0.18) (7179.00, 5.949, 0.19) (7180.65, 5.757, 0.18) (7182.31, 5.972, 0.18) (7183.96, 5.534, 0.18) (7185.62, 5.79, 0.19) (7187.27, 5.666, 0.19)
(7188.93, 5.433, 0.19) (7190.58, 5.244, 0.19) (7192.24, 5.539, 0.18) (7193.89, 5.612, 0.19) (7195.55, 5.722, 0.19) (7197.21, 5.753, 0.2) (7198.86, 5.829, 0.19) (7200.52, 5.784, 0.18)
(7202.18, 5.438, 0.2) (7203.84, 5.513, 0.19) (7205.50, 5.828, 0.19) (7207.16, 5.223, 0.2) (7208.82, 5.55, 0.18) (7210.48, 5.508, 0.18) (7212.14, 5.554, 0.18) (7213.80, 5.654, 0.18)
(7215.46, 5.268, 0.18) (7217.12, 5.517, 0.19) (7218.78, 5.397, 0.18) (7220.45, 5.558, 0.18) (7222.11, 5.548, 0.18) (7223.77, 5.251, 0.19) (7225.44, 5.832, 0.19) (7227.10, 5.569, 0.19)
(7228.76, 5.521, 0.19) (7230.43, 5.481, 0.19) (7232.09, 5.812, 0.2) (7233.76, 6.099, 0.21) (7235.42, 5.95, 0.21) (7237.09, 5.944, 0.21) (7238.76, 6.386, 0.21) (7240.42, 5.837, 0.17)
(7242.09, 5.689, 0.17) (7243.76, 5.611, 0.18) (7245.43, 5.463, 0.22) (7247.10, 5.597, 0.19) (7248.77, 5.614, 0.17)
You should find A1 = 5.49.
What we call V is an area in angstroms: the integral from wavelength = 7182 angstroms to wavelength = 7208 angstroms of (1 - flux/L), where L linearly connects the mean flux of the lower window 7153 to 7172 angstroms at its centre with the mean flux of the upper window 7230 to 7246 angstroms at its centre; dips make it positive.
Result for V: 0.17 angstroms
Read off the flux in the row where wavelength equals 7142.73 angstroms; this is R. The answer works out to 5.561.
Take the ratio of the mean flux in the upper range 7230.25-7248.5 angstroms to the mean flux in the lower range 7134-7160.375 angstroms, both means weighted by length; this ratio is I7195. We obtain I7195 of 1.04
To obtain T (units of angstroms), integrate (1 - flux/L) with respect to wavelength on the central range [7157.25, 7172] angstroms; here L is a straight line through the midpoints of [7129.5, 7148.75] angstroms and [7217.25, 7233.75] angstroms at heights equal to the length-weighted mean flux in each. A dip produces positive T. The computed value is 0.5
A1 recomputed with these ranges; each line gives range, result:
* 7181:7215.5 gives 5.6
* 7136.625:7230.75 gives 5.57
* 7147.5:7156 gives 5.45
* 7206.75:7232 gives 5.51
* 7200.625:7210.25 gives 5.53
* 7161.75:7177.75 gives 5.52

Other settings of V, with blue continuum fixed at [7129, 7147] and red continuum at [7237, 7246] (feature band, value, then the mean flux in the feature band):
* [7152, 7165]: 0.5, 5.53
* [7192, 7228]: 1.5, 5.57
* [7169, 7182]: 0.4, 5.6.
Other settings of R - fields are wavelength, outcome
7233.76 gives 6.099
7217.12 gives 5.517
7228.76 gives 5.521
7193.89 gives 5.612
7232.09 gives 5.812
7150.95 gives 5.342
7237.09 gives 5.944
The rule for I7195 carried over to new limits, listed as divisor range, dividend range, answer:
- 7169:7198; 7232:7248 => 1.04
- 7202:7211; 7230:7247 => 1.06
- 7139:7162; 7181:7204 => 1.02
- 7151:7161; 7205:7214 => 1.01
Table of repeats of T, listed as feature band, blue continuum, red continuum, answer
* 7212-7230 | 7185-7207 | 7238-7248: 0.56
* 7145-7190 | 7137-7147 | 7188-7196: 0.45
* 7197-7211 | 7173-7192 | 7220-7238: 0.16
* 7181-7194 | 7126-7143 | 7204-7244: 0.18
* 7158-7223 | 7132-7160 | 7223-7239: 1.47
